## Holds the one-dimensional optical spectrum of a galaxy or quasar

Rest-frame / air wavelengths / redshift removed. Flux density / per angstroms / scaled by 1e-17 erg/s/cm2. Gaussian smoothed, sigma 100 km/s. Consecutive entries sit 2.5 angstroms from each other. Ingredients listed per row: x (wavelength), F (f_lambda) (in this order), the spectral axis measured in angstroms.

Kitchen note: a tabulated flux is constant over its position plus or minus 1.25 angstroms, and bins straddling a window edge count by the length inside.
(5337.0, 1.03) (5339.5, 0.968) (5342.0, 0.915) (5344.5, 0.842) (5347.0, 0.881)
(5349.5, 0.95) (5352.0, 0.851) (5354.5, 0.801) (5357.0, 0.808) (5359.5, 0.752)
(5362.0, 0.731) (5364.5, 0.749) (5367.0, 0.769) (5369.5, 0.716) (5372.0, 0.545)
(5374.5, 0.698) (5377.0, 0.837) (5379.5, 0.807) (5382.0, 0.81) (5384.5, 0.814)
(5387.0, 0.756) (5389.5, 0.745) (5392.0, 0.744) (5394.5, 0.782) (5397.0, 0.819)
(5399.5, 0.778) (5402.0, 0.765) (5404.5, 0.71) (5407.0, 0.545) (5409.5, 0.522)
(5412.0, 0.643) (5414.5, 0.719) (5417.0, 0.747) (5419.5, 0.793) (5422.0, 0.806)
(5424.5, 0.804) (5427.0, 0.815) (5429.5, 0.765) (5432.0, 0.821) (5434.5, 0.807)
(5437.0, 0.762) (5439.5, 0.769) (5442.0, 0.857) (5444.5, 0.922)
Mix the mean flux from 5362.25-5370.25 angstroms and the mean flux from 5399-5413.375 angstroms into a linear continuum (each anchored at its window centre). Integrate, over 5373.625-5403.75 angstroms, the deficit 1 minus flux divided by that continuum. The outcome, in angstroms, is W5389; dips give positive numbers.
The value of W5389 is -3.7 angstroms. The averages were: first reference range 0.745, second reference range 0.655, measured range 0.779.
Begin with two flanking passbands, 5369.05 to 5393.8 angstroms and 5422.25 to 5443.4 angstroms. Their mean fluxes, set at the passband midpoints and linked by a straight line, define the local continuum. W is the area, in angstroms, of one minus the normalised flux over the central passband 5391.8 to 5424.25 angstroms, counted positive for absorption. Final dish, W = 2.2 angstroms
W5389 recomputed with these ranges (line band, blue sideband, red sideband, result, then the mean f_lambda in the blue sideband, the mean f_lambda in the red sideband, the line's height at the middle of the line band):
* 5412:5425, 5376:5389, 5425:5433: 0.66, 0.801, 0.8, 0.8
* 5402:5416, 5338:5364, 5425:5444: 3.01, 0.849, 0.804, 0.818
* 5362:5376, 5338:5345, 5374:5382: 2.10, 0.92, 0.793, 0.824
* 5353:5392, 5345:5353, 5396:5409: 2.56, 0.89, 0.71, 0.811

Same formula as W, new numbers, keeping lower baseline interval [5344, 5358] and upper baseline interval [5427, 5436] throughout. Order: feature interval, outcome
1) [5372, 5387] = 1.2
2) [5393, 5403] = 0.5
